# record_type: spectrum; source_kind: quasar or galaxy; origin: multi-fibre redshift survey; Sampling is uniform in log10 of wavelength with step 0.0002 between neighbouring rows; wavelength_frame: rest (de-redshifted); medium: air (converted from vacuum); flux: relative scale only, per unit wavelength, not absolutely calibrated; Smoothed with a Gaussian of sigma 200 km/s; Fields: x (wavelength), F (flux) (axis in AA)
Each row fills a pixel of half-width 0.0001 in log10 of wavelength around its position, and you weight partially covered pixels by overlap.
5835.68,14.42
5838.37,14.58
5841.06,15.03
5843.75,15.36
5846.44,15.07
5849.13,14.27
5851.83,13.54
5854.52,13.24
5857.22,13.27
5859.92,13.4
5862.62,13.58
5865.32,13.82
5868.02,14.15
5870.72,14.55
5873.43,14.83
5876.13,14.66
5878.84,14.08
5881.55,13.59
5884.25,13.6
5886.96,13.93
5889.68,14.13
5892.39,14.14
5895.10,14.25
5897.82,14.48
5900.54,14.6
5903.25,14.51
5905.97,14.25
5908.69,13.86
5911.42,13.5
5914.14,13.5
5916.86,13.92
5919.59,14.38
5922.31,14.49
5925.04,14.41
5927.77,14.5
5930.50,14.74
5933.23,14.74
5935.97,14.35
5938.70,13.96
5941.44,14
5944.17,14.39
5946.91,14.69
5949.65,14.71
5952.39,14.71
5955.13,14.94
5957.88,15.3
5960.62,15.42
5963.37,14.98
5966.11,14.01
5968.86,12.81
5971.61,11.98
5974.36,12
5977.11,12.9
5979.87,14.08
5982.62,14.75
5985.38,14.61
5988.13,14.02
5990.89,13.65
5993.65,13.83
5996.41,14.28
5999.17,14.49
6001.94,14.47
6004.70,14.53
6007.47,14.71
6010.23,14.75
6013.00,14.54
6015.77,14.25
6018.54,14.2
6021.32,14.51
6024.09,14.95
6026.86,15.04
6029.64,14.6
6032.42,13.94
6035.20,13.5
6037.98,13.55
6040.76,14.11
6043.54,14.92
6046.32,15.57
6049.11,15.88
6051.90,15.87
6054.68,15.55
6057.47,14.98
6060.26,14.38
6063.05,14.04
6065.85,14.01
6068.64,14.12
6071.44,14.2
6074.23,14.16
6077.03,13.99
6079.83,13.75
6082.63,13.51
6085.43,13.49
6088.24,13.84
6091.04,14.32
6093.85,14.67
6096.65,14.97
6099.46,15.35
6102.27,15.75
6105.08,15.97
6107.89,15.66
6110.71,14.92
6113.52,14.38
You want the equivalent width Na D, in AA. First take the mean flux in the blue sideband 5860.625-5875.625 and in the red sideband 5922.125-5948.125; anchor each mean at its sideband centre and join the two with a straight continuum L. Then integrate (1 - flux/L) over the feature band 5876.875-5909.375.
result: 0.3 AA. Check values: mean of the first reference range 14.2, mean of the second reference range 14.4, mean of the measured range 14.1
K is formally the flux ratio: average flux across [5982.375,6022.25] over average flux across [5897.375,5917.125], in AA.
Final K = 1.0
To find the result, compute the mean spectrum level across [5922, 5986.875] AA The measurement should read 14.2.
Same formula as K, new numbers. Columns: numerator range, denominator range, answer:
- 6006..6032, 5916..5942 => 1.02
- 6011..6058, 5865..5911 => 1.04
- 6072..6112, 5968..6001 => 1.07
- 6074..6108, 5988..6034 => 1.01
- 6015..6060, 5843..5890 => 1.05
